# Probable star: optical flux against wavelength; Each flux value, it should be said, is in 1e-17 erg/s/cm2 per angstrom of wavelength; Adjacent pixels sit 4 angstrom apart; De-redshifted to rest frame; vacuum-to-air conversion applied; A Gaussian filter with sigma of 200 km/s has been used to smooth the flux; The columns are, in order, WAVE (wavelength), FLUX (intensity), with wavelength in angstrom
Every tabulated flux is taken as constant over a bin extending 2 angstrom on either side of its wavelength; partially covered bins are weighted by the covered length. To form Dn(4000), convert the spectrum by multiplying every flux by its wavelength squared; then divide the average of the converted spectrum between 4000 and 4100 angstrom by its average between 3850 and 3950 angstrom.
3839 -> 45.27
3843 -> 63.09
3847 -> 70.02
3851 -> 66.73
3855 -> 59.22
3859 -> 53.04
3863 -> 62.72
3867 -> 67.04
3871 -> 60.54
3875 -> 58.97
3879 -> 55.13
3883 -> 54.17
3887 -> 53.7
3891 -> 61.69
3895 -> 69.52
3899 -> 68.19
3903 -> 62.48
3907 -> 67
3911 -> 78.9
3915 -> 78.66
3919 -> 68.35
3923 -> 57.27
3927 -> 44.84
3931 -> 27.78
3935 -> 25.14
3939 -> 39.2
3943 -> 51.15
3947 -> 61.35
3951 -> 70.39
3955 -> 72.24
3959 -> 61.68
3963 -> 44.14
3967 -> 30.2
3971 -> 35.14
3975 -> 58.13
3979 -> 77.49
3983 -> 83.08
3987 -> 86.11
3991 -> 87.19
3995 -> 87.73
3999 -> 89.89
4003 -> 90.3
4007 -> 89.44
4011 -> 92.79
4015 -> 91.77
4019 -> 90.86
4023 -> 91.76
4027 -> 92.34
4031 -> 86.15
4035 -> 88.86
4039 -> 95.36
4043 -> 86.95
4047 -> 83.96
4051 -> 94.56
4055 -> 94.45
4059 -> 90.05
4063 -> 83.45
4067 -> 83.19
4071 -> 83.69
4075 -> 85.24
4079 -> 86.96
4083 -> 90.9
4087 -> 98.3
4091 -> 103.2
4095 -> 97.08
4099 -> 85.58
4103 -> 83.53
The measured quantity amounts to 1.7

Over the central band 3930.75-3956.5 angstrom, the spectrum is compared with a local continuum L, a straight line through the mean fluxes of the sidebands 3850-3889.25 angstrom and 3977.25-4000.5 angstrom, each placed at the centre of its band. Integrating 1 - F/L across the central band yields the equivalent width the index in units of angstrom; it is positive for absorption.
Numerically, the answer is 8.5 angstrom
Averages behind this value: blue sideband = 58.9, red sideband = 85.2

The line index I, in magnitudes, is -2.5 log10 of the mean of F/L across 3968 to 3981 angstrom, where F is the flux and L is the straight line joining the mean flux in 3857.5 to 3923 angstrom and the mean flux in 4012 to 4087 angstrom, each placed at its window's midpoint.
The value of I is 0.37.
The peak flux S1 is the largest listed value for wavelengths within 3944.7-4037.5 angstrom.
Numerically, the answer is 92.79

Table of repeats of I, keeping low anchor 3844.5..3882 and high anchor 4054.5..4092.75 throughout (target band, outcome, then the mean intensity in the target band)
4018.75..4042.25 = -0.08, 90.7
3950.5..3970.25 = 0.36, 53.3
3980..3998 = -0.10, 85.8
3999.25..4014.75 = -0.13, 90.8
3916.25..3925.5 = 0.10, 63.1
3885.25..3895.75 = 0.07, 60.9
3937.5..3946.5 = 0.44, 48.2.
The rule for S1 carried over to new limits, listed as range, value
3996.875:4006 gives 90.3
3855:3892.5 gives 67.04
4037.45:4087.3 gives 98.3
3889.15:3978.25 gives 78.9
